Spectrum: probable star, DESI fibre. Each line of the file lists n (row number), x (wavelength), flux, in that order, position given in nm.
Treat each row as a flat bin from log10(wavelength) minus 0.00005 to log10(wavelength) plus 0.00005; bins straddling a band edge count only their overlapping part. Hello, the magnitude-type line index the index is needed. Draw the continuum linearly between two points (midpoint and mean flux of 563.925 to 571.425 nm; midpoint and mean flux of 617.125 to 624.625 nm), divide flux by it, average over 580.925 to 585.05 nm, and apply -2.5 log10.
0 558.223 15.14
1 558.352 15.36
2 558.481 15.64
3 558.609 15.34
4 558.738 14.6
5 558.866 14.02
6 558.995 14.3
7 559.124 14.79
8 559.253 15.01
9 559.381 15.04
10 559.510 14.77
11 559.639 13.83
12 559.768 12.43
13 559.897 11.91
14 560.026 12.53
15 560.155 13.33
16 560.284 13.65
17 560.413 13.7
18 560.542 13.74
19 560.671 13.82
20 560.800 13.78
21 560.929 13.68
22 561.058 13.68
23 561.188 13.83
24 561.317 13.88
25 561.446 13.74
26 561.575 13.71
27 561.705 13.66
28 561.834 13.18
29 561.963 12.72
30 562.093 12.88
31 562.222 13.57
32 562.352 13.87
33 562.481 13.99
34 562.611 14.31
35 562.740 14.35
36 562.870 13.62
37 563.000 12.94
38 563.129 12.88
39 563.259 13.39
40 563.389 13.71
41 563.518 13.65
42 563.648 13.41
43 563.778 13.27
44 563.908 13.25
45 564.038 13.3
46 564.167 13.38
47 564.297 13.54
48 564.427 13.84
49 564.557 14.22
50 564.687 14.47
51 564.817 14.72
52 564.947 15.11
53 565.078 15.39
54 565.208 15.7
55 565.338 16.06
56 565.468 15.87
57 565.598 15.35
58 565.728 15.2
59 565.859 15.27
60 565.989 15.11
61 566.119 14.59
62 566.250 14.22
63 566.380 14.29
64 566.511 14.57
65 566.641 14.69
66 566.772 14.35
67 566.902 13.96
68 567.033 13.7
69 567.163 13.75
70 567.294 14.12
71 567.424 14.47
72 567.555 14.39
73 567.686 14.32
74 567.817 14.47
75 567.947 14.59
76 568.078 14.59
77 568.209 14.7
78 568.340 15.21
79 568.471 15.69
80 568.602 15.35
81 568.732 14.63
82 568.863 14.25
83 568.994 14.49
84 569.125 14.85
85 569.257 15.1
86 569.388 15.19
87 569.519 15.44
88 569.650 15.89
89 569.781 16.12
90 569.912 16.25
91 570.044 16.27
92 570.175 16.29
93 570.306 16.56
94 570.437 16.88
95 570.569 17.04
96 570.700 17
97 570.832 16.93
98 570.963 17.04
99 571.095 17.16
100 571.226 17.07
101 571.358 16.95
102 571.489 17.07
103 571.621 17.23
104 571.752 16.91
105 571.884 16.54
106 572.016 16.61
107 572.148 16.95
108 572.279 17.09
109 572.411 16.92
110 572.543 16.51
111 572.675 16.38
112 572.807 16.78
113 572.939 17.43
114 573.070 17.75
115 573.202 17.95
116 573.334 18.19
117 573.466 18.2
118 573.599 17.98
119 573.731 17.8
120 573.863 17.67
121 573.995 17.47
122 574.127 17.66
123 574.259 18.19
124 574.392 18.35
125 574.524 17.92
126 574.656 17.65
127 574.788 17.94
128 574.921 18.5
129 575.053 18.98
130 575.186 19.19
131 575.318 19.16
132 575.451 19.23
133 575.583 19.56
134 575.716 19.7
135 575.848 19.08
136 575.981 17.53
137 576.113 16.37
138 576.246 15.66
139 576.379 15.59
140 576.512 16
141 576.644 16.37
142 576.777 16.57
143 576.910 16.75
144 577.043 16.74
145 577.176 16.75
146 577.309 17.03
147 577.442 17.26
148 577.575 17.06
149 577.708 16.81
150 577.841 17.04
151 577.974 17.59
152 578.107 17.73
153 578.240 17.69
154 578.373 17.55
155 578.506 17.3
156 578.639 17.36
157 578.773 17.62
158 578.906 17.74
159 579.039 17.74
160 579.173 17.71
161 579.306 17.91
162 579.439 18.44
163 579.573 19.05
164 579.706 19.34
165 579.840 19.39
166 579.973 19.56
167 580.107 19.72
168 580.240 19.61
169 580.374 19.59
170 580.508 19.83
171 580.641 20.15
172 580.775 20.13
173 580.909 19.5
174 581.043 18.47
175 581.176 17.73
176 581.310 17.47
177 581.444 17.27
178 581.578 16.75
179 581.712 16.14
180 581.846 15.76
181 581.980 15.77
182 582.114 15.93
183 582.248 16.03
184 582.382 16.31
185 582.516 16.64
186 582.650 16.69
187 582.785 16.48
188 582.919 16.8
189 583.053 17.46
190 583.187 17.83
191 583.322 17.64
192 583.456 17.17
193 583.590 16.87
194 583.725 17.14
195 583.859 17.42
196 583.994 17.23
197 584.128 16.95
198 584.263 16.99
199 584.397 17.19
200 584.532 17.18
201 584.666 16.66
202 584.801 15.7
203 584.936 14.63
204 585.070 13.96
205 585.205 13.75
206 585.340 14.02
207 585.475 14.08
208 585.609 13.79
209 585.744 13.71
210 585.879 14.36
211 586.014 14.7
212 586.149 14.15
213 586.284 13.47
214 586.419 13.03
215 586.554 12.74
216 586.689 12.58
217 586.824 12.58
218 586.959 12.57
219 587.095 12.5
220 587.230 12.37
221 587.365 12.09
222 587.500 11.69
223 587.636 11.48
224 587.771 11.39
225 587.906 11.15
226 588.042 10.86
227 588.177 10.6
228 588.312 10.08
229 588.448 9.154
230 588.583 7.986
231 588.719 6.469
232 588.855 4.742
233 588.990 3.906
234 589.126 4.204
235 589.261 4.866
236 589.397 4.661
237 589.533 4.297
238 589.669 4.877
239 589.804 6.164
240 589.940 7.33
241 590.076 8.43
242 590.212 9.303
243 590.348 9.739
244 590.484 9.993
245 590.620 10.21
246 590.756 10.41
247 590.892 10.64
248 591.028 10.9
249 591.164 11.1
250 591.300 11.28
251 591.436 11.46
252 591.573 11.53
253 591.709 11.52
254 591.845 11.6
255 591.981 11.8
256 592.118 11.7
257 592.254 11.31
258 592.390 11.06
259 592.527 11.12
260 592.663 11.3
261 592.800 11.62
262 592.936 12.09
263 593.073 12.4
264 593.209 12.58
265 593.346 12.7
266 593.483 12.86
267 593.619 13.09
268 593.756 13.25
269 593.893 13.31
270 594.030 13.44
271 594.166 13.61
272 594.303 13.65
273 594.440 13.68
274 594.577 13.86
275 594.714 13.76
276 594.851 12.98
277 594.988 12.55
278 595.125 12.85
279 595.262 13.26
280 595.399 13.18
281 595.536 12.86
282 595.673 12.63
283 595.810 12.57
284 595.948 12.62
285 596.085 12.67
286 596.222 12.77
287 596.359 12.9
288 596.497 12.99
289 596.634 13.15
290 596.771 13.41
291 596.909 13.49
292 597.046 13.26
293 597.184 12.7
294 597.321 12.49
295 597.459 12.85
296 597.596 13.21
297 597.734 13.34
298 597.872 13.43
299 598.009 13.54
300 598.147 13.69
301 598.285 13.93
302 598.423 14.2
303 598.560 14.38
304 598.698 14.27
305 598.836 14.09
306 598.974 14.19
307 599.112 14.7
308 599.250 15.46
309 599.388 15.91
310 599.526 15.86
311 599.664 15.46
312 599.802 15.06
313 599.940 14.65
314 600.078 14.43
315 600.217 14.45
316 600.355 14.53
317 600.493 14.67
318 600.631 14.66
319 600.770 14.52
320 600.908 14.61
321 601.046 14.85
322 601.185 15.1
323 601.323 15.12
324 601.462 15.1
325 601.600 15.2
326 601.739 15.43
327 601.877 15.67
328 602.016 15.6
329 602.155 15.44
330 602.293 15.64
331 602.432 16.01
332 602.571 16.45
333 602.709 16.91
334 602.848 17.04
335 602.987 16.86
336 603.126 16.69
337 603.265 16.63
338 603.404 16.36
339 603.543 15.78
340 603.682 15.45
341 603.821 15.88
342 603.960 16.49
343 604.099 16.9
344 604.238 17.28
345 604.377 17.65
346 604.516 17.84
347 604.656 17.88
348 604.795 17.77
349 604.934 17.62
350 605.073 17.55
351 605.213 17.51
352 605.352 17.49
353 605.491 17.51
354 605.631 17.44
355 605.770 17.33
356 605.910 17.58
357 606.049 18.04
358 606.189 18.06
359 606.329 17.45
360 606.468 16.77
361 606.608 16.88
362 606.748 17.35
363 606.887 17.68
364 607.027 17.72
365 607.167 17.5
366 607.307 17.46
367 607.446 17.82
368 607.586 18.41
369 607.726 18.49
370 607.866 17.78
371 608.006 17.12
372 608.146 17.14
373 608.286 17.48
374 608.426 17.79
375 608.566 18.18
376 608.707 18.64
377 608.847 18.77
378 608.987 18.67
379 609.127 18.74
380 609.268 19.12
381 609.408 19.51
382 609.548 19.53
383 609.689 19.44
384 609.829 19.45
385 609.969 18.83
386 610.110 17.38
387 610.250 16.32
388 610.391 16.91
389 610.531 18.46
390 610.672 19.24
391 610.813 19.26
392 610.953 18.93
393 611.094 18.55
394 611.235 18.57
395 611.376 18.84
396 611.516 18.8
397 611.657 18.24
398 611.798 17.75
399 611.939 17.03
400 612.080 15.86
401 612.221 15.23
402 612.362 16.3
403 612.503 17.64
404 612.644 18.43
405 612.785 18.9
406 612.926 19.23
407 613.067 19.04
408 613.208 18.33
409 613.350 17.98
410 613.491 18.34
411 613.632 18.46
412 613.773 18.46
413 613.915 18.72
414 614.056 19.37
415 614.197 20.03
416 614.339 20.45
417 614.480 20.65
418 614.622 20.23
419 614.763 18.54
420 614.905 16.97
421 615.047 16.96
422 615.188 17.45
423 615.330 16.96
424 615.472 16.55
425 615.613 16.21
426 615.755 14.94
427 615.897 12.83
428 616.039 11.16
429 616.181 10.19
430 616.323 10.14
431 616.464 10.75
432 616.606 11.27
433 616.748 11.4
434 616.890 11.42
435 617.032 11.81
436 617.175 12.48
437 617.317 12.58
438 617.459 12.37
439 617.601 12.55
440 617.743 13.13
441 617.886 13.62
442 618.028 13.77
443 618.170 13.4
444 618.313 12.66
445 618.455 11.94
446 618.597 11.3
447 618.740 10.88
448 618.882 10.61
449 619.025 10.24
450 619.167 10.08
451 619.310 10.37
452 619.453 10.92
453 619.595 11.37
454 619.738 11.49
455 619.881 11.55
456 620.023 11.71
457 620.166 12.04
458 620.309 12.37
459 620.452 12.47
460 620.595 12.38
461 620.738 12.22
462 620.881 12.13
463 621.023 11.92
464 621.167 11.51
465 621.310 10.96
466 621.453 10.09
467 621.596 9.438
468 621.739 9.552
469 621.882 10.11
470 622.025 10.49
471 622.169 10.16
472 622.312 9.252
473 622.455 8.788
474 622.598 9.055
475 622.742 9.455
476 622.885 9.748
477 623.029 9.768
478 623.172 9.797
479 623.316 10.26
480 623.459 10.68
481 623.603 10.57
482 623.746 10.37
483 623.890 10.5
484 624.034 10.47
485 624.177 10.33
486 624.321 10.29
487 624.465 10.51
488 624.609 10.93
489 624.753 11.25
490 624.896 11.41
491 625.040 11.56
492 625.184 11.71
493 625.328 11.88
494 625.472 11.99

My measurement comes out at -0.20 mag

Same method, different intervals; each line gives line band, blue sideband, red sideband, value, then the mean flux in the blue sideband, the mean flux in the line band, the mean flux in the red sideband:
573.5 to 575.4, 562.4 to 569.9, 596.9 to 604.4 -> -0.24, 14.5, 18.2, 15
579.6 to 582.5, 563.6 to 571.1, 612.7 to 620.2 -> -0.22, 15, 18.1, 14.4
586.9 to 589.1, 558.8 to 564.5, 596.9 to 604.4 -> 0.43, 13.6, 9.82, 15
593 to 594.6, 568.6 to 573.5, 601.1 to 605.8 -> 0.25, 16.5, 13.2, 16.5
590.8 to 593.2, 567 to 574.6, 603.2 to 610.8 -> 0.44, 16.3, 11.5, 17.7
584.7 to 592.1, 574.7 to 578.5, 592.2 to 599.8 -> 0.37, 17.5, 10.7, 13.3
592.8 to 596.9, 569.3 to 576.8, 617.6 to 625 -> 0.11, 17.3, 13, 11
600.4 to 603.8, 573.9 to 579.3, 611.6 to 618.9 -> 0.04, 17.6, 15.7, 15.4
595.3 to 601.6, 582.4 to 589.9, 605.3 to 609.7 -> 0.13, 12.7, 14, 17.9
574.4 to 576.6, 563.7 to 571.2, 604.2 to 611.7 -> -0.15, 15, 18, 18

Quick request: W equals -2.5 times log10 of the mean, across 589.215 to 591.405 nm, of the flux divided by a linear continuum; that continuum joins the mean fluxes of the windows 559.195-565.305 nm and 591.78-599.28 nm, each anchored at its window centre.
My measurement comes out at 0.48 mag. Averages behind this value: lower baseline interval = 13.8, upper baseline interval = 13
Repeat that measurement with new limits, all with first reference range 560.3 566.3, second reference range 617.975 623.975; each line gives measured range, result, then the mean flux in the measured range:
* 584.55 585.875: -0.14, 14.6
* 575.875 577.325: -0.24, 16.5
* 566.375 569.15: -0.06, 14.5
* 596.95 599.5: -0.15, 13.9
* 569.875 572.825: -0.23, 16.8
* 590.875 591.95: 0.11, 11.3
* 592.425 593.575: 0.03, 12.1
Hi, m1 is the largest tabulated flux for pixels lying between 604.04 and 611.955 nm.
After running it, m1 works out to 19.53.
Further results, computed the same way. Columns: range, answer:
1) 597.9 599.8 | 15.91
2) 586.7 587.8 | 12.58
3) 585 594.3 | 14.7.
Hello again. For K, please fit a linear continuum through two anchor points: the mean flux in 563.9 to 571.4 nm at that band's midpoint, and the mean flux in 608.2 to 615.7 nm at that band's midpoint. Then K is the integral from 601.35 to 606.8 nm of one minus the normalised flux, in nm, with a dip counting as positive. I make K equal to 0.30 nm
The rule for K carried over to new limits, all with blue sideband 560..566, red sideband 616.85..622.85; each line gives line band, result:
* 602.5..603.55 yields -0.39 nm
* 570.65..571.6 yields -0.24 nm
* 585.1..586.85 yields -0.10 nm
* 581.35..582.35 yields -0.24 nm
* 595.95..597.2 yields -0.06 nm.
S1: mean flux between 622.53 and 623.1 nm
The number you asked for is 9.5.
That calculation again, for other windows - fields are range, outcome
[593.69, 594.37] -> 13.5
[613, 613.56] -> 18.4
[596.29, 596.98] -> 13.2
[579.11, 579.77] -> 18.5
